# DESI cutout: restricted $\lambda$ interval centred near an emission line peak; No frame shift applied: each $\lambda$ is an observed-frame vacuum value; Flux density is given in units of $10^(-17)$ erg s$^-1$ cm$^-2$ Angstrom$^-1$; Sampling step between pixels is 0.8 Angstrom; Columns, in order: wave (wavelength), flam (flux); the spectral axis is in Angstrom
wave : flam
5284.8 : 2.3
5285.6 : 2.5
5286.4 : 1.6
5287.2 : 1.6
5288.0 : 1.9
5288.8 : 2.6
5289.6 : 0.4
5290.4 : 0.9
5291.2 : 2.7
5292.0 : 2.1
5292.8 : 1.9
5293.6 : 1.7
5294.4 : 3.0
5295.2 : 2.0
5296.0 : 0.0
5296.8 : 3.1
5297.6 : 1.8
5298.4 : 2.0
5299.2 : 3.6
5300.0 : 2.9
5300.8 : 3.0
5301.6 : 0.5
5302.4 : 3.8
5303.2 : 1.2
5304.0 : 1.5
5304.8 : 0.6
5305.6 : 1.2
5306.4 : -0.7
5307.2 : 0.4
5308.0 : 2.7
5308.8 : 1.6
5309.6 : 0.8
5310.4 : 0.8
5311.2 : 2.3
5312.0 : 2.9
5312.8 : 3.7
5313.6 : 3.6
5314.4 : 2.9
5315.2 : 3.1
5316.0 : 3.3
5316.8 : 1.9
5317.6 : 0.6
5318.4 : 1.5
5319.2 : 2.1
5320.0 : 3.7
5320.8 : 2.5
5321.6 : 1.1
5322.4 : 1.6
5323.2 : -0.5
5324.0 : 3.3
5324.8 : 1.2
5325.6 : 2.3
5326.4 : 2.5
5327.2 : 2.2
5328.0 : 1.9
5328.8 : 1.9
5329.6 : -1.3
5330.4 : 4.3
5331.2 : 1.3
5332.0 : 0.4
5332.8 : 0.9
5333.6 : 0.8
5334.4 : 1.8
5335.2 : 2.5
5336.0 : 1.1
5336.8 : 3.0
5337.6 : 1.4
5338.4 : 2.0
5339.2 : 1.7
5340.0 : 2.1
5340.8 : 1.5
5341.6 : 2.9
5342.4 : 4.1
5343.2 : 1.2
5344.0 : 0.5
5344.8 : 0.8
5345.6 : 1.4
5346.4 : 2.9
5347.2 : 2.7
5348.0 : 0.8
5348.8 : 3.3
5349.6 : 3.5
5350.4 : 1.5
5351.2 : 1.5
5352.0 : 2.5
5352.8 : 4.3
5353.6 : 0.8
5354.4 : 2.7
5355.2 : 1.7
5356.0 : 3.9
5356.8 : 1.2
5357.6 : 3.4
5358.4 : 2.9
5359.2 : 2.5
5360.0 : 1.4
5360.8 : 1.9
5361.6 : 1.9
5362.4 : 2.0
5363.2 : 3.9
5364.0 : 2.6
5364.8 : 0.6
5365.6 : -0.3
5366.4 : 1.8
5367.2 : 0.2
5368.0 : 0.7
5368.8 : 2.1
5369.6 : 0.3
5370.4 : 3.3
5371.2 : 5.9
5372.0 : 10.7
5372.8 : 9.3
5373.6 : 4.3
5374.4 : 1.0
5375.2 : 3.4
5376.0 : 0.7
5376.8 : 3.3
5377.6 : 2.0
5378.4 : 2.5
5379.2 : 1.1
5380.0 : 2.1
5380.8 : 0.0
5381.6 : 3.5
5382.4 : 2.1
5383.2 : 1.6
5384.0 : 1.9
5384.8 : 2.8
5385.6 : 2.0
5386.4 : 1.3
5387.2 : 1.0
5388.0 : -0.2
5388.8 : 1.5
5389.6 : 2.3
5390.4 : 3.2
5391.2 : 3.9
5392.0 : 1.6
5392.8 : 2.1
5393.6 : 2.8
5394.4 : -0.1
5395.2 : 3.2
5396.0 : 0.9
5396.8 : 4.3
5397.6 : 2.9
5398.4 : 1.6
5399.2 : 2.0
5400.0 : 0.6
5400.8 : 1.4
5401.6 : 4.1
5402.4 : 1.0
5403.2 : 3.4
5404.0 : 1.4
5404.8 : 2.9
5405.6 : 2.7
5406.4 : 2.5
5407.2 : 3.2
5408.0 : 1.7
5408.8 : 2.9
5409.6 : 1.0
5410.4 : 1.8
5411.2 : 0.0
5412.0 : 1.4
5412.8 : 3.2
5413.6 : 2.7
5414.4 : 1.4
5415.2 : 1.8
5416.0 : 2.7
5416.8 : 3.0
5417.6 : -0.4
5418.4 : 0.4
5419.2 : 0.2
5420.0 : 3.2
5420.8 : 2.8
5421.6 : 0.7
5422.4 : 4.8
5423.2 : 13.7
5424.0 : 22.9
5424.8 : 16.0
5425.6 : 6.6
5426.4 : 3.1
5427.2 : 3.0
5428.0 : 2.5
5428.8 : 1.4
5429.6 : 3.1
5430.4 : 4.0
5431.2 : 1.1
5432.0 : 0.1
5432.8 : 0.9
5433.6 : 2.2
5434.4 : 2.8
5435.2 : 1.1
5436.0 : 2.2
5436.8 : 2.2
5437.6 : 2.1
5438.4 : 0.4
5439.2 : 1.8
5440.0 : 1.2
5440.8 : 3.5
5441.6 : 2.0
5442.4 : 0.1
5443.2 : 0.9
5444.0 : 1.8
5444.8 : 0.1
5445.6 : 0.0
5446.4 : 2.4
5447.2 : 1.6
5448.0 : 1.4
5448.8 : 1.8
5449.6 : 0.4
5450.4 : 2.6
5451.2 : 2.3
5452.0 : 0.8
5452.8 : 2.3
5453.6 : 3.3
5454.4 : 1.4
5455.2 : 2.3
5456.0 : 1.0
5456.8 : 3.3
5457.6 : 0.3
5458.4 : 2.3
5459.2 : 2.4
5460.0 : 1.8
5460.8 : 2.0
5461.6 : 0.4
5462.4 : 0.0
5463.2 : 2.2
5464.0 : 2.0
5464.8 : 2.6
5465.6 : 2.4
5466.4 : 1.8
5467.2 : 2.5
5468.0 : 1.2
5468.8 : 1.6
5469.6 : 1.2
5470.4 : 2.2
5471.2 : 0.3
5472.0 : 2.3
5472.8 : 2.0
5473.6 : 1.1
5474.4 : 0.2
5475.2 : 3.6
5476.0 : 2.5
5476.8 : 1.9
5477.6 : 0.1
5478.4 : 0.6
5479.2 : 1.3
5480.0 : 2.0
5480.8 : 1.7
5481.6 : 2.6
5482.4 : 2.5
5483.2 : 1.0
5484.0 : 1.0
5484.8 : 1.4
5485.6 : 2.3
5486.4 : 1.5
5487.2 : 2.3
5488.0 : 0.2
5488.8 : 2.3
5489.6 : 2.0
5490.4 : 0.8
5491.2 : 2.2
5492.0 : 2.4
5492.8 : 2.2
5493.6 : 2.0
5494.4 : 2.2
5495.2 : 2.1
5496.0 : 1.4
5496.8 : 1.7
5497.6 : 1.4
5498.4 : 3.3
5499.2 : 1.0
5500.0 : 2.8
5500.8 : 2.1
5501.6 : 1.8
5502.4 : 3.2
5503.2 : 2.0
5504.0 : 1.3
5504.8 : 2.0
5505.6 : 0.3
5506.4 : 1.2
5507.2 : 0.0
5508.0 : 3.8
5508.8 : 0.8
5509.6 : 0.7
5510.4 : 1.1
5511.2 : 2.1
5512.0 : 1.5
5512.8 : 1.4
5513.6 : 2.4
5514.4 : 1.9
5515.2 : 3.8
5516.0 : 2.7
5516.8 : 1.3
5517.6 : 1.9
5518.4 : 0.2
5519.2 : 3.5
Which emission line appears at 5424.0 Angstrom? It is [O III] 5007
